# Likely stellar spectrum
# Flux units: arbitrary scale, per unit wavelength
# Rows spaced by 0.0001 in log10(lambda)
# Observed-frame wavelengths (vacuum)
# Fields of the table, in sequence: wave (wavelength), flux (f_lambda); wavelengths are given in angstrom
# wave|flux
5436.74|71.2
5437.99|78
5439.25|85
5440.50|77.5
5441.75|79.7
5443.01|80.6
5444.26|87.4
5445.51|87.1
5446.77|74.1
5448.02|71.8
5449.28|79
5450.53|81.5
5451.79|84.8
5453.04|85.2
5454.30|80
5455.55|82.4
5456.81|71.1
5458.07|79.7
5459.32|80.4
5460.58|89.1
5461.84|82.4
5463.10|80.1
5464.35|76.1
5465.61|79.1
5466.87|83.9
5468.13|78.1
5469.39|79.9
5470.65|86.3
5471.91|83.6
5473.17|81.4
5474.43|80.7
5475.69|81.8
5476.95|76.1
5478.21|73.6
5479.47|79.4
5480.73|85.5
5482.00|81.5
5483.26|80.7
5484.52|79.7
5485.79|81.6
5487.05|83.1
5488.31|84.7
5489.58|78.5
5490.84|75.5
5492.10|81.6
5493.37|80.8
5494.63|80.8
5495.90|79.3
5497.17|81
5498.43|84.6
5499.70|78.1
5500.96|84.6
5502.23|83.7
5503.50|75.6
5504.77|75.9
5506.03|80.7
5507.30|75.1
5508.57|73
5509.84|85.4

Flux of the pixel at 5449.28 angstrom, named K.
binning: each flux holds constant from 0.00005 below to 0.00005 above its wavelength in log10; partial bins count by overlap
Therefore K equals 79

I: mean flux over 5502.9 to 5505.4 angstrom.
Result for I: 75.8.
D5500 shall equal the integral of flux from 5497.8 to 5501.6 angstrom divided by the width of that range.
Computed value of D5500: 82.5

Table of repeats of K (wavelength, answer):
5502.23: 83.7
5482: 81.5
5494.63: 80.8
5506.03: 80.7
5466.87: 83.9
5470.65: 86.3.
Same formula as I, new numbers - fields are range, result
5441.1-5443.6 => 80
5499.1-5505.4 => 79.6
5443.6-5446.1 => 87.4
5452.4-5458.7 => 79.8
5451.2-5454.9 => 83.4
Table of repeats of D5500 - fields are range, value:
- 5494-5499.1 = 81.3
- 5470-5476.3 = 82.8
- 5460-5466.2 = 81.3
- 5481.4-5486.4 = 80.8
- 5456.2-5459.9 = 77.1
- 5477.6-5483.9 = 80.2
